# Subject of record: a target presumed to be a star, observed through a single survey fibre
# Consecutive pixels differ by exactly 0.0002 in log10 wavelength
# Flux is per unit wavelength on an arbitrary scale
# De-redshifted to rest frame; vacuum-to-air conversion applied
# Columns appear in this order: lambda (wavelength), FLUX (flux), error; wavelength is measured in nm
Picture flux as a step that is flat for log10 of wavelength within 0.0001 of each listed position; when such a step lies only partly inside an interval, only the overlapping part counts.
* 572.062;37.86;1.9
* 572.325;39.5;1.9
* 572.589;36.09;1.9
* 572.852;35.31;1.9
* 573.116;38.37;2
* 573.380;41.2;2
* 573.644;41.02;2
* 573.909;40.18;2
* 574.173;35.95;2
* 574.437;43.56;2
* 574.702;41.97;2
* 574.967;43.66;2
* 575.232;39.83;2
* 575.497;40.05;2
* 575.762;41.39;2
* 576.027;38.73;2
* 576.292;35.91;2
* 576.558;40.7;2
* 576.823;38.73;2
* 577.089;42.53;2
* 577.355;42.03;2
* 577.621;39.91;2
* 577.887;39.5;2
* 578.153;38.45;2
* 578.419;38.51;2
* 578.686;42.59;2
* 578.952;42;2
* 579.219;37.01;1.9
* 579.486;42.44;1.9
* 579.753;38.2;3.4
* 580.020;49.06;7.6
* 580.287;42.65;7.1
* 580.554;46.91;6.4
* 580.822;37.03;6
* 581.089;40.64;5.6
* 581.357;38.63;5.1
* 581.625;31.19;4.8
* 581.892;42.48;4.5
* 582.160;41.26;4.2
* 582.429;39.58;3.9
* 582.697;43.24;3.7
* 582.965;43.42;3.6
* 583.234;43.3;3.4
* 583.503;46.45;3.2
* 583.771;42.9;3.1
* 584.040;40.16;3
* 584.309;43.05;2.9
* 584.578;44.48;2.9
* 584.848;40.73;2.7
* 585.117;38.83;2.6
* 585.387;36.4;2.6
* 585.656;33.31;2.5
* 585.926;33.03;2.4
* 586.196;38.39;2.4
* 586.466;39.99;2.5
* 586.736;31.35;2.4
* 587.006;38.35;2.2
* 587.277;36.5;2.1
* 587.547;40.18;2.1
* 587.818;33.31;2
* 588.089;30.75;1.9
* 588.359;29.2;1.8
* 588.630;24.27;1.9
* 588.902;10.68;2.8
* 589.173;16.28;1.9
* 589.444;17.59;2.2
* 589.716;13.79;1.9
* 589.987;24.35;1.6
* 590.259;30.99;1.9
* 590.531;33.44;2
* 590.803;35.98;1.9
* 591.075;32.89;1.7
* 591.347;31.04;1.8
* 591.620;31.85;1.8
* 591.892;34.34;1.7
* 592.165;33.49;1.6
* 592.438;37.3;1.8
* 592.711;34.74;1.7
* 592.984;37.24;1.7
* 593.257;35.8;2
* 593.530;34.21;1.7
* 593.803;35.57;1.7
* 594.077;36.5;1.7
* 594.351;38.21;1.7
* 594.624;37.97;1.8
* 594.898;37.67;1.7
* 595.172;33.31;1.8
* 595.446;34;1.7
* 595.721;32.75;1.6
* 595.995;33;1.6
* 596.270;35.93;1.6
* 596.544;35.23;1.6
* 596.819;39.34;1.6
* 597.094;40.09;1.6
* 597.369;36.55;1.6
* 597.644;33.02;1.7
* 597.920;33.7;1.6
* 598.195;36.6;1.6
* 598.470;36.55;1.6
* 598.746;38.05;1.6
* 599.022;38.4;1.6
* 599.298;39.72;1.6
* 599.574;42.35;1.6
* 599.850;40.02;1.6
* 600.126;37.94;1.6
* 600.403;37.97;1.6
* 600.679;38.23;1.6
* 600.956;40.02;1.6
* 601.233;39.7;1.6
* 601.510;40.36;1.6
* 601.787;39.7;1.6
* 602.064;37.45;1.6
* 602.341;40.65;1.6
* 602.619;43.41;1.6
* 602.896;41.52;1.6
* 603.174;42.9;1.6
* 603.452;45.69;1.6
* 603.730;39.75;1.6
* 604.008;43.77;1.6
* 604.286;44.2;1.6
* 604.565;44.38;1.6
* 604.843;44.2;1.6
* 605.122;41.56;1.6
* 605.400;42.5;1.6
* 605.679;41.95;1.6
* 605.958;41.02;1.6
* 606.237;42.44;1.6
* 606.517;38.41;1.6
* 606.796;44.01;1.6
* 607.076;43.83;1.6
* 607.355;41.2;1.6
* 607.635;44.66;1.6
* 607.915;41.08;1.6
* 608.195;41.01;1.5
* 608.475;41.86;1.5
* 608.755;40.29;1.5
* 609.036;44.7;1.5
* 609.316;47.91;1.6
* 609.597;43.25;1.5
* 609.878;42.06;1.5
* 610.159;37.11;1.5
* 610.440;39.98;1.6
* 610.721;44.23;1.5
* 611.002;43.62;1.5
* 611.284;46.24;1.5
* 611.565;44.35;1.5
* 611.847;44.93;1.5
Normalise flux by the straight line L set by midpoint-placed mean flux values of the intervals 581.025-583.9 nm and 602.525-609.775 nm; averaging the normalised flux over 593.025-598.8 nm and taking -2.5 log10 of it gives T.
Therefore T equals 0.17 mag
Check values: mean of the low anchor 41.2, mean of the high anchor 42.7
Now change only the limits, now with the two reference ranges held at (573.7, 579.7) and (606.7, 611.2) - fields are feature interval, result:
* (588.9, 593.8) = 0.350 mag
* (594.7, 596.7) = 0.197 mag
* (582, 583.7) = -0.057 mag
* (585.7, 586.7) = 0.133 mag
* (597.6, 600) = 0.111 mag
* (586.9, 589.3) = 0.387 mag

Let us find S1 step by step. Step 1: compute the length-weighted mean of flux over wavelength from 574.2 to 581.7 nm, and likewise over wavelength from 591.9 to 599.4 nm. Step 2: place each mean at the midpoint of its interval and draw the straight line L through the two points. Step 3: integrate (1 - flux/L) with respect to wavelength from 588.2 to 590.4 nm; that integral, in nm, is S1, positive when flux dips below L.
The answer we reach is 0.97 nm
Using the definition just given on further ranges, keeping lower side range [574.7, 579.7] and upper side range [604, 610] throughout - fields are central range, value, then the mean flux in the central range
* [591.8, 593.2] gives 0.203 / 35.5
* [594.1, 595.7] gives 0.219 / 36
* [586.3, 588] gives 0.189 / 36.5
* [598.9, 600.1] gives 0.061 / 40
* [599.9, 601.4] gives 0.118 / 38.9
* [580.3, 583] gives 0.012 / 40.4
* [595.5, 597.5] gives 0.277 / 36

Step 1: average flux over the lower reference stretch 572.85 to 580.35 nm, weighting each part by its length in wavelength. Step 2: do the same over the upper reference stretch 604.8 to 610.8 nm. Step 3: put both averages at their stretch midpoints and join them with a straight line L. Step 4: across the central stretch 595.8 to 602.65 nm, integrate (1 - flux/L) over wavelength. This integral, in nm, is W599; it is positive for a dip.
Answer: 0.60 nm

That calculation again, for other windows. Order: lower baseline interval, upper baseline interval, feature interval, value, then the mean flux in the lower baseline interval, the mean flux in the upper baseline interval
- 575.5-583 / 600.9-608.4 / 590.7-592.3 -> 0.31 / 40.5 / 41.9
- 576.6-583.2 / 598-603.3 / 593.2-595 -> 0.15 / 40.8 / 39.5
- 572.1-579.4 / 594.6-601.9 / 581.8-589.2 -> 0.39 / 39.8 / 37.3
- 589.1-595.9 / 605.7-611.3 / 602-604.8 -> -0.25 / 32.2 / 42.3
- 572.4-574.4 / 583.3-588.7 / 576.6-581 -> -0.35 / 38.6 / 37.3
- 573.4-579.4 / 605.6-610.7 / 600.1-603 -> 0.13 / 40.2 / 42.1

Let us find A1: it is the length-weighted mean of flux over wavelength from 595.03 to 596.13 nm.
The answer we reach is 33.3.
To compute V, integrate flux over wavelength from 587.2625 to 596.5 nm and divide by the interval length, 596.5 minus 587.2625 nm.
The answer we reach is 31.6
